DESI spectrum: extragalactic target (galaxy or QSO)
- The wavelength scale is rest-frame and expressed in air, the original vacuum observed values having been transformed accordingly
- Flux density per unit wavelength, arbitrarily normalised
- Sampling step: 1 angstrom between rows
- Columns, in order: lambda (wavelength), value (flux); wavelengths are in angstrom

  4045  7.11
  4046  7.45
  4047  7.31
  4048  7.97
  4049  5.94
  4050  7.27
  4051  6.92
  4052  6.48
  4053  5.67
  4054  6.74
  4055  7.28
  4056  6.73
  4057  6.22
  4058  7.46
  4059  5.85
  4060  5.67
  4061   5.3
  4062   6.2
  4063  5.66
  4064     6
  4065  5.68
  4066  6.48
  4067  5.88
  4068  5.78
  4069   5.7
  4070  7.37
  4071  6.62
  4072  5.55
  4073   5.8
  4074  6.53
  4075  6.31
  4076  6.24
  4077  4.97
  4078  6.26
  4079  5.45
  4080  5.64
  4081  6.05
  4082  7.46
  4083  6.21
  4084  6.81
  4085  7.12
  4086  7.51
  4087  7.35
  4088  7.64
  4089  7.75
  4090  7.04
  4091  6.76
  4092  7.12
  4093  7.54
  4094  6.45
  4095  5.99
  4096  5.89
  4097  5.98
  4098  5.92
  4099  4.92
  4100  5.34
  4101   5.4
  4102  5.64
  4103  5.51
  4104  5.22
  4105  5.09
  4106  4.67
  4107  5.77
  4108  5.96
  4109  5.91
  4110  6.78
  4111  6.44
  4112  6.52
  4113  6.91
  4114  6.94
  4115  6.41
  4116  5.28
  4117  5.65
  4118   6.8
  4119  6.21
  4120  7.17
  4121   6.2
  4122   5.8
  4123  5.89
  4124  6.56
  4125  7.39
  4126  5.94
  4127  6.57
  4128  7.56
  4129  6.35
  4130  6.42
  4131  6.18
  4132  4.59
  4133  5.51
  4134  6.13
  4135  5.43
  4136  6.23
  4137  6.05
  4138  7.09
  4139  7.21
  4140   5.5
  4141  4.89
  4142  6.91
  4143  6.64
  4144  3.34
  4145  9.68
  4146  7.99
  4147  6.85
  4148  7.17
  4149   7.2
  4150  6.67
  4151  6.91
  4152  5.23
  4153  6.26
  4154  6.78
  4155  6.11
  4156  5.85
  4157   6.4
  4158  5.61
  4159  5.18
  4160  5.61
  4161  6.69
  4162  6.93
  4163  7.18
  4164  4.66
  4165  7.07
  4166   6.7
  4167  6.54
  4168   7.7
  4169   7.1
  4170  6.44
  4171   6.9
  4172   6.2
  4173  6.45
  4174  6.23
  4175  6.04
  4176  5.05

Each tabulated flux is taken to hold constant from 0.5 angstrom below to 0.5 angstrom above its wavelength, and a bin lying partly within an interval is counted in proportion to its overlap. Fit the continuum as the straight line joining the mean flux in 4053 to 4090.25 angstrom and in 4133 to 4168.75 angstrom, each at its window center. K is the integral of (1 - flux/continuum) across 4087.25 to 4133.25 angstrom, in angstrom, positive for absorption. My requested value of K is 1.2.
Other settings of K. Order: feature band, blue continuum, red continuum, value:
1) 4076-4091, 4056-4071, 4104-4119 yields -1.4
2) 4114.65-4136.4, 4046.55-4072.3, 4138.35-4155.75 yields 1.0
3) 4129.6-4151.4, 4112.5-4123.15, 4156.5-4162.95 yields -0.6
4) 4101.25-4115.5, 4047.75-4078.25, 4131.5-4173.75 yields 0.8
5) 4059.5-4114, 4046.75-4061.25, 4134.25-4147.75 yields 3.0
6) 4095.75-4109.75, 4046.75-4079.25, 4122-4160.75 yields 1.7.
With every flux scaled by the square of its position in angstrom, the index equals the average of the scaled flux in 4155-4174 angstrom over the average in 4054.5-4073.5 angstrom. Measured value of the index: 1.1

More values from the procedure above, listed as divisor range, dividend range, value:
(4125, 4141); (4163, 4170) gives 1.09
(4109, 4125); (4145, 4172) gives 1.05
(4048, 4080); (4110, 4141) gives 1.04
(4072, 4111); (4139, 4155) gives 1.08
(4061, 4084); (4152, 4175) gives 1.09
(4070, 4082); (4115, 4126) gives 1.06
